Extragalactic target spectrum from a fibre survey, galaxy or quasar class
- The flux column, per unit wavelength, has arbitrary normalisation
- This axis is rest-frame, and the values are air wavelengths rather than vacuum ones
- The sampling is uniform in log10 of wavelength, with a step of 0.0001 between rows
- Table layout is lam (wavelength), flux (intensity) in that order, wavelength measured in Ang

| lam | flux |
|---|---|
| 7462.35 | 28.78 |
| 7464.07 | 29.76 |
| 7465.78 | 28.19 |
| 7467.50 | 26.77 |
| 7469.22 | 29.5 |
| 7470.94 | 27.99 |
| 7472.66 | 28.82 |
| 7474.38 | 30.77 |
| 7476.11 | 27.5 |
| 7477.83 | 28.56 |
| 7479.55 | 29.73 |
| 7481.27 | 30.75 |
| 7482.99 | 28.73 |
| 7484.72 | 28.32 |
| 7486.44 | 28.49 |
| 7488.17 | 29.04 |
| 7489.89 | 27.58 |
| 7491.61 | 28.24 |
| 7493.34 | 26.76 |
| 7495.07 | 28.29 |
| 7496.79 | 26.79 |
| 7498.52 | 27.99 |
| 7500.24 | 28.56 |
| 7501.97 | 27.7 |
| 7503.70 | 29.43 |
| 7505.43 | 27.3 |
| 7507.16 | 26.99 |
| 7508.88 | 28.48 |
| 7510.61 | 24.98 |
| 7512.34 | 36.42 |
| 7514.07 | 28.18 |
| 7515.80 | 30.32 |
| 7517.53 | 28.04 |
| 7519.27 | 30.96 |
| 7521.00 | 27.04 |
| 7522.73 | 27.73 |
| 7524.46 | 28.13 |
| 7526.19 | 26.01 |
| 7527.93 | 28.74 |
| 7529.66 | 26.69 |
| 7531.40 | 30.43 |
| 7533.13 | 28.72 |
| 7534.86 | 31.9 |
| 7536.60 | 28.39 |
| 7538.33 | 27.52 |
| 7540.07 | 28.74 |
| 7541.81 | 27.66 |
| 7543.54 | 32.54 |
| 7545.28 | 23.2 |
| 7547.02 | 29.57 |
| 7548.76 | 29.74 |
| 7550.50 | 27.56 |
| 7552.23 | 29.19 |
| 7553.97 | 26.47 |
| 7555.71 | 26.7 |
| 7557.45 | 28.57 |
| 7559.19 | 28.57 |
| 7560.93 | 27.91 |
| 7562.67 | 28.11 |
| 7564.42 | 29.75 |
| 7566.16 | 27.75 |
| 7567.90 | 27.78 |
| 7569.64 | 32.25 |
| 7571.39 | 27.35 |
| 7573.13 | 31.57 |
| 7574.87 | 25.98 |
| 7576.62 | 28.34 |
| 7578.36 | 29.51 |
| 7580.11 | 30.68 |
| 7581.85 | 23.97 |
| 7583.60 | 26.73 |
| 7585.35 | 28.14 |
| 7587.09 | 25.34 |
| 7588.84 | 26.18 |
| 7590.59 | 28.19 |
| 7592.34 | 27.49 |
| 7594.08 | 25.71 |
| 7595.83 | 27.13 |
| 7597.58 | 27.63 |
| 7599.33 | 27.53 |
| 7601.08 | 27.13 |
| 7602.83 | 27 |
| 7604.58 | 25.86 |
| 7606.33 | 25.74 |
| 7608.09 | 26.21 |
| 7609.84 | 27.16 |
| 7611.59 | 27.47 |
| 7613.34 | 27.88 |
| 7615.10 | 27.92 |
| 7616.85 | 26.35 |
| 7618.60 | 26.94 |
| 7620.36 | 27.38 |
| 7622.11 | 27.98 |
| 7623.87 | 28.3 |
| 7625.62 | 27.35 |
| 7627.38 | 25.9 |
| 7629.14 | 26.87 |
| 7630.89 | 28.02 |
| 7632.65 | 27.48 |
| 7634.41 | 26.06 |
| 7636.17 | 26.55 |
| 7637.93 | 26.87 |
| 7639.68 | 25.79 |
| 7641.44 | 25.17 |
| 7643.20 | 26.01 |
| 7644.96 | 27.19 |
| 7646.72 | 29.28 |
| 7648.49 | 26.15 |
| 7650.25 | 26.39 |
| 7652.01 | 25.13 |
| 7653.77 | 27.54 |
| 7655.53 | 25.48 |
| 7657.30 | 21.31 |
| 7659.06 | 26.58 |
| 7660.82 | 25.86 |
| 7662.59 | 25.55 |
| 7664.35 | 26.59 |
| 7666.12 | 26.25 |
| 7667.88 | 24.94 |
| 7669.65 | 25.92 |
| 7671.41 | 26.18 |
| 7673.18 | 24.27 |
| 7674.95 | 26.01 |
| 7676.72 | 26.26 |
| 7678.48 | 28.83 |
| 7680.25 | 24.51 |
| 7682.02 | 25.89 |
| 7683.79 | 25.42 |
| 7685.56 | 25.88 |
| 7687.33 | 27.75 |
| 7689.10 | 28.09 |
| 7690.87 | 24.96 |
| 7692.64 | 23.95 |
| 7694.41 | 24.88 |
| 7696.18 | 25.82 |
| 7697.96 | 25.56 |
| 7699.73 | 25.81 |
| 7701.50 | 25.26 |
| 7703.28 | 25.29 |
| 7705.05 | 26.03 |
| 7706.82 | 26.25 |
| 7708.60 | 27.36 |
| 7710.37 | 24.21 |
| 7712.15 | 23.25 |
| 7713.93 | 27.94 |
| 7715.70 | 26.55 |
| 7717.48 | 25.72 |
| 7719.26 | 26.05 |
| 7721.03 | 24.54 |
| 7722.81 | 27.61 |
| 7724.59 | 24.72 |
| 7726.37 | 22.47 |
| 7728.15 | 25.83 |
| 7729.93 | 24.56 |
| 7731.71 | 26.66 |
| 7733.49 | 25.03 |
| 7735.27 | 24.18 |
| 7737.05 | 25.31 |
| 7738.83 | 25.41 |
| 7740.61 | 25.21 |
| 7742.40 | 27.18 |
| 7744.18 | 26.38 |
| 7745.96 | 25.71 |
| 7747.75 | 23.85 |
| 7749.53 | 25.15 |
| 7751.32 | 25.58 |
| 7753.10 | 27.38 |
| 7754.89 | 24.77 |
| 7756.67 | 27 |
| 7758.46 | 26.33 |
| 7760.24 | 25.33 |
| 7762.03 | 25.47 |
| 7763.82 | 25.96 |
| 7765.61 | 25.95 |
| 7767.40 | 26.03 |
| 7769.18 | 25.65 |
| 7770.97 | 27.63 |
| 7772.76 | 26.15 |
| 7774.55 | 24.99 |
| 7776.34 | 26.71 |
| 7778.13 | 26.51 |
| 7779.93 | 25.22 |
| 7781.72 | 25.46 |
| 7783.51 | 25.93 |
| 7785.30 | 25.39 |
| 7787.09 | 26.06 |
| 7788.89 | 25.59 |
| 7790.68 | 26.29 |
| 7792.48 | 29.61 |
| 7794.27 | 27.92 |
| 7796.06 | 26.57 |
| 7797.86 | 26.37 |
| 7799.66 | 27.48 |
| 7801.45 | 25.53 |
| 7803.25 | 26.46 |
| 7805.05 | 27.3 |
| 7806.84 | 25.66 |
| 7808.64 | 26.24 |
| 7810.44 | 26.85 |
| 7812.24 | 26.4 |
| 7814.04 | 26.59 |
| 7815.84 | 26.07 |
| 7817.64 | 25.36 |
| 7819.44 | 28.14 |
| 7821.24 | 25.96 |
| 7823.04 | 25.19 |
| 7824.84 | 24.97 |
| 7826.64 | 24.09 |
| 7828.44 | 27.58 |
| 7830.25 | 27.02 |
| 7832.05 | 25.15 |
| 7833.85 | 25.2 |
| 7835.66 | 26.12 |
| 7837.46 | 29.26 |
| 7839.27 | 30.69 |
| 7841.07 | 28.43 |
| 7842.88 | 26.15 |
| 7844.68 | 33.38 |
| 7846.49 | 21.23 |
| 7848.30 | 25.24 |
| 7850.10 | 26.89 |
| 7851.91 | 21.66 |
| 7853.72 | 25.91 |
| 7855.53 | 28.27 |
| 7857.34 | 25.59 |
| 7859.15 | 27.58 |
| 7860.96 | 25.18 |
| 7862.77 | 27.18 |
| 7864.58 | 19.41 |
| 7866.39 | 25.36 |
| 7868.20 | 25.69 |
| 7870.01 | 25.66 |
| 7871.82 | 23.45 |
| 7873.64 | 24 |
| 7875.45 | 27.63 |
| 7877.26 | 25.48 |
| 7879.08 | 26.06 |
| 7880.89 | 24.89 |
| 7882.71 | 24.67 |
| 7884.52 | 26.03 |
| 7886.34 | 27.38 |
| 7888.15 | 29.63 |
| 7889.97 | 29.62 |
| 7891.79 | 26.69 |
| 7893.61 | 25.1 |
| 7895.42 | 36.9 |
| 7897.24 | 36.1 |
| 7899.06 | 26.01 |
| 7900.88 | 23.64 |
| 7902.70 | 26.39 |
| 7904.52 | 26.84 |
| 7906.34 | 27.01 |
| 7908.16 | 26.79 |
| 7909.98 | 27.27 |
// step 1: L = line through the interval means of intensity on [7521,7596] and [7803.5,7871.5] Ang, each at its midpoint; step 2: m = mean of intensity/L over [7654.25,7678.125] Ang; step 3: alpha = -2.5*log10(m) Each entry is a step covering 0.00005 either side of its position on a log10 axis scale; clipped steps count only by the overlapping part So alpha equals 0.07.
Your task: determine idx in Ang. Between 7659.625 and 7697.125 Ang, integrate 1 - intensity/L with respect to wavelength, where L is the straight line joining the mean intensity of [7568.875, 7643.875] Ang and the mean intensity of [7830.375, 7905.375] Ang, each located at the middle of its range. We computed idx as 1.6 Ang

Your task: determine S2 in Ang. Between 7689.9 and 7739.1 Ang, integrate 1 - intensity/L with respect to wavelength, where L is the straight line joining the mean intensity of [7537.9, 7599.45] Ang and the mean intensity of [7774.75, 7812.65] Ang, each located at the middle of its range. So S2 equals 2.9 Ang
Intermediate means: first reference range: 28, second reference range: 26.4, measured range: 25.4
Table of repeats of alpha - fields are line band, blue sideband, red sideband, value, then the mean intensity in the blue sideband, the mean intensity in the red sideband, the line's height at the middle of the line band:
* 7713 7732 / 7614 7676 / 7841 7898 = 0.033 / 26.4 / 26.6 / 26.5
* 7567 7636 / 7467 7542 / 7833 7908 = 0.026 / 28.6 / 26.7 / 28.1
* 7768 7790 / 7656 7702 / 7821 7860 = 0.009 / 25.7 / 26.4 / 26.2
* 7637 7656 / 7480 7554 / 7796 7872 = 0.043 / 28.5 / 26.2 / 27.6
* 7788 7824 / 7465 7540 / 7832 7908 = 0.017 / 28.5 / 26.7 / 27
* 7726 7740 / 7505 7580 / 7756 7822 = 0.075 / 28.6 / 26.3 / 26.8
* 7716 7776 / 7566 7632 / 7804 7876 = 0.040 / 27.4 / 26.1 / 26.6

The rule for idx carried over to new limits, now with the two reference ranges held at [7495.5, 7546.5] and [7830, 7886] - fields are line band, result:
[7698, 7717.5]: 0.9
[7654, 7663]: 0.8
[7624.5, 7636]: 0.3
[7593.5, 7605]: 0.4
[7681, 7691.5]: 0.3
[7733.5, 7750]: 0.9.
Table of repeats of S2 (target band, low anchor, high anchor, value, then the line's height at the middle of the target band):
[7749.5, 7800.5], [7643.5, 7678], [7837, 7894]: -0.3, 26.1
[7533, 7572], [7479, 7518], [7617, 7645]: -0.9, 27.9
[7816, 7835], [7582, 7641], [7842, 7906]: 0.5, 26.6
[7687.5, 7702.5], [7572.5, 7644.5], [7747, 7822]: 0.6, 26.7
